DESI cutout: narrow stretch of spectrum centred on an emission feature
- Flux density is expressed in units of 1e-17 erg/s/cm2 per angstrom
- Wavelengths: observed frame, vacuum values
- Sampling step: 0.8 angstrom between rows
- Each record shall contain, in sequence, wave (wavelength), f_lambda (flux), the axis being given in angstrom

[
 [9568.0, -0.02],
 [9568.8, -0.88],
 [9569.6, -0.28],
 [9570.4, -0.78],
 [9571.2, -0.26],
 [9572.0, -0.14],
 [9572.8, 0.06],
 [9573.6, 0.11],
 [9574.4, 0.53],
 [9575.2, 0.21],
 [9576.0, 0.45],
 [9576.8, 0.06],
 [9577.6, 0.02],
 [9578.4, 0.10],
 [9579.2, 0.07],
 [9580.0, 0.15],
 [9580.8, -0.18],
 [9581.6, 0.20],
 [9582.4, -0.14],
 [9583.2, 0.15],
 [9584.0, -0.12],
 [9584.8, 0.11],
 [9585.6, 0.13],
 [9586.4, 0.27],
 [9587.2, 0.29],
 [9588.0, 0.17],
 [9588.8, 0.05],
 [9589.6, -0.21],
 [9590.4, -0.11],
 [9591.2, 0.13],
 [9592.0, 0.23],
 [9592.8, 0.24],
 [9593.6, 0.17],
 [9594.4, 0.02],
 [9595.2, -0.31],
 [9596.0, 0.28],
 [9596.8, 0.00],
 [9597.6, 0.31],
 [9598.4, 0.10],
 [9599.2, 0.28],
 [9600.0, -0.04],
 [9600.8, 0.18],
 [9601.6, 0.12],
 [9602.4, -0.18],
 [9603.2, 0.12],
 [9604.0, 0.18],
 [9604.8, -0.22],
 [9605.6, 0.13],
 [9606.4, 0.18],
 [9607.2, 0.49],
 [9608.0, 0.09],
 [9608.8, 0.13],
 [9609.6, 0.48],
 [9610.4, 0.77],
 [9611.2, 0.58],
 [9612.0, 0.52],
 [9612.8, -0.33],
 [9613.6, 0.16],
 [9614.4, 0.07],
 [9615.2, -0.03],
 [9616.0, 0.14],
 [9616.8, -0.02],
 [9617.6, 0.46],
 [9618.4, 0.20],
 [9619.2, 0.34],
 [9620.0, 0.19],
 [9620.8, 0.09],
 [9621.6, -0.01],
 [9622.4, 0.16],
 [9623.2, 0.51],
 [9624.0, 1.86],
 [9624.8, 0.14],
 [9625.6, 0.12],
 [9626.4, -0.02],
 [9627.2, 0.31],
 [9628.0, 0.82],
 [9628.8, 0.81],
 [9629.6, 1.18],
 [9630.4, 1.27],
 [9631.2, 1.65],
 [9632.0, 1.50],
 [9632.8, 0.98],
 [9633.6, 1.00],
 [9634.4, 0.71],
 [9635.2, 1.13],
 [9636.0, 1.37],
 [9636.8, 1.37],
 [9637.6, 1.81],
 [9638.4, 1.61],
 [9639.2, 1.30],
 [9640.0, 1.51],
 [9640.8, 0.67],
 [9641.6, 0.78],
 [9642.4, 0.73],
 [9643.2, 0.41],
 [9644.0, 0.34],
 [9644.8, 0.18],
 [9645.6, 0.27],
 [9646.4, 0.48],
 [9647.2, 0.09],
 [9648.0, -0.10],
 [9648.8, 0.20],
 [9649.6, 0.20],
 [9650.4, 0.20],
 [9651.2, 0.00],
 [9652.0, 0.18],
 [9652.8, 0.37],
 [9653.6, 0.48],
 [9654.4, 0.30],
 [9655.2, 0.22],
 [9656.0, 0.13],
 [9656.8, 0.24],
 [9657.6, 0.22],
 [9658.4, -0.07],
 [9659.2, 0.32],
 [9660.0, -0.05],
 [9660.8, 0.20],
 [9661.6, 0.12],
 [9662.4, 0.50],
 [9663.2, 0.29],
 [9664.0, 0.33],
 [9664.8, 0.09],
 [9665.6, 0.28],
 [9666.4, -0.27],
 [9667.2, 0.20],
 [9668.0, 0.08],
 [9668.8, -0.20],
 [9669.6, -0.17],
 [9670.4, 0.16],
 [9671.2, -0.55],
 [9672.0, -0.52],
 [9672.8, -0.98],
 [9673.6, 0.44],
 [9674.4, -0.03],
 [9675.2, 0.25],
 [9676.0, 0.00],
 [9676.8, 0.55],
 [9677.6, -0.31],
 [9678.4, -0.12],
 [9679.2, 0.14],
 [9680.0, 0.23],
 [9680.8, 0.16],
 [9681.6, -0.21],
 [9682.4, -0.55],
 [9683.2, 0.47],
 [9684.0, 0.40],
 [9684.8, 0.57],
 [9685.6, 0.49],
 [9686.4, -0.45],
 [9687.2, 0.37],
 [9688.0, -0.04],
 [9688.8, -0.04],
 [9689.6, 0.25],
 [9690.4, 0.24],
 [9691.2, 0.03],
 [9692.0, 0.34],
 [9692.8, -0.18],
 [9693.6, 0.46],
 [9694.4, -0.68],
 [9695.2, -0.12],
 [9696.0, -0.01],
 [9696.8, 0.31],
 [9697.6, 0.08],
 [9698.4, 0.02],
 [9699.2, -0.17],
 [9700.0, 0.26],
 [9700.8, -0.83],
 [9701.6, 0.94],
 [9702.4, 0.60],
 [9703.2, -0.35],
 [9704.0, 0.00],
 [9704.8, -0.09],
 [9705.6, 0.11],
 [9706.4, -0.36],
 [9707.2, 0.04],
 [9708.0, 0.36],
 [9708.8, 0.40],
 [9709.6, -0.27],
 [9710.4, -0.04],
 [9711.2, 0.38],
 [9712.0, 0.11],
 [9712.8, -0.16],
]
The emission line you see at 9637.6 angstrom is [O II]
